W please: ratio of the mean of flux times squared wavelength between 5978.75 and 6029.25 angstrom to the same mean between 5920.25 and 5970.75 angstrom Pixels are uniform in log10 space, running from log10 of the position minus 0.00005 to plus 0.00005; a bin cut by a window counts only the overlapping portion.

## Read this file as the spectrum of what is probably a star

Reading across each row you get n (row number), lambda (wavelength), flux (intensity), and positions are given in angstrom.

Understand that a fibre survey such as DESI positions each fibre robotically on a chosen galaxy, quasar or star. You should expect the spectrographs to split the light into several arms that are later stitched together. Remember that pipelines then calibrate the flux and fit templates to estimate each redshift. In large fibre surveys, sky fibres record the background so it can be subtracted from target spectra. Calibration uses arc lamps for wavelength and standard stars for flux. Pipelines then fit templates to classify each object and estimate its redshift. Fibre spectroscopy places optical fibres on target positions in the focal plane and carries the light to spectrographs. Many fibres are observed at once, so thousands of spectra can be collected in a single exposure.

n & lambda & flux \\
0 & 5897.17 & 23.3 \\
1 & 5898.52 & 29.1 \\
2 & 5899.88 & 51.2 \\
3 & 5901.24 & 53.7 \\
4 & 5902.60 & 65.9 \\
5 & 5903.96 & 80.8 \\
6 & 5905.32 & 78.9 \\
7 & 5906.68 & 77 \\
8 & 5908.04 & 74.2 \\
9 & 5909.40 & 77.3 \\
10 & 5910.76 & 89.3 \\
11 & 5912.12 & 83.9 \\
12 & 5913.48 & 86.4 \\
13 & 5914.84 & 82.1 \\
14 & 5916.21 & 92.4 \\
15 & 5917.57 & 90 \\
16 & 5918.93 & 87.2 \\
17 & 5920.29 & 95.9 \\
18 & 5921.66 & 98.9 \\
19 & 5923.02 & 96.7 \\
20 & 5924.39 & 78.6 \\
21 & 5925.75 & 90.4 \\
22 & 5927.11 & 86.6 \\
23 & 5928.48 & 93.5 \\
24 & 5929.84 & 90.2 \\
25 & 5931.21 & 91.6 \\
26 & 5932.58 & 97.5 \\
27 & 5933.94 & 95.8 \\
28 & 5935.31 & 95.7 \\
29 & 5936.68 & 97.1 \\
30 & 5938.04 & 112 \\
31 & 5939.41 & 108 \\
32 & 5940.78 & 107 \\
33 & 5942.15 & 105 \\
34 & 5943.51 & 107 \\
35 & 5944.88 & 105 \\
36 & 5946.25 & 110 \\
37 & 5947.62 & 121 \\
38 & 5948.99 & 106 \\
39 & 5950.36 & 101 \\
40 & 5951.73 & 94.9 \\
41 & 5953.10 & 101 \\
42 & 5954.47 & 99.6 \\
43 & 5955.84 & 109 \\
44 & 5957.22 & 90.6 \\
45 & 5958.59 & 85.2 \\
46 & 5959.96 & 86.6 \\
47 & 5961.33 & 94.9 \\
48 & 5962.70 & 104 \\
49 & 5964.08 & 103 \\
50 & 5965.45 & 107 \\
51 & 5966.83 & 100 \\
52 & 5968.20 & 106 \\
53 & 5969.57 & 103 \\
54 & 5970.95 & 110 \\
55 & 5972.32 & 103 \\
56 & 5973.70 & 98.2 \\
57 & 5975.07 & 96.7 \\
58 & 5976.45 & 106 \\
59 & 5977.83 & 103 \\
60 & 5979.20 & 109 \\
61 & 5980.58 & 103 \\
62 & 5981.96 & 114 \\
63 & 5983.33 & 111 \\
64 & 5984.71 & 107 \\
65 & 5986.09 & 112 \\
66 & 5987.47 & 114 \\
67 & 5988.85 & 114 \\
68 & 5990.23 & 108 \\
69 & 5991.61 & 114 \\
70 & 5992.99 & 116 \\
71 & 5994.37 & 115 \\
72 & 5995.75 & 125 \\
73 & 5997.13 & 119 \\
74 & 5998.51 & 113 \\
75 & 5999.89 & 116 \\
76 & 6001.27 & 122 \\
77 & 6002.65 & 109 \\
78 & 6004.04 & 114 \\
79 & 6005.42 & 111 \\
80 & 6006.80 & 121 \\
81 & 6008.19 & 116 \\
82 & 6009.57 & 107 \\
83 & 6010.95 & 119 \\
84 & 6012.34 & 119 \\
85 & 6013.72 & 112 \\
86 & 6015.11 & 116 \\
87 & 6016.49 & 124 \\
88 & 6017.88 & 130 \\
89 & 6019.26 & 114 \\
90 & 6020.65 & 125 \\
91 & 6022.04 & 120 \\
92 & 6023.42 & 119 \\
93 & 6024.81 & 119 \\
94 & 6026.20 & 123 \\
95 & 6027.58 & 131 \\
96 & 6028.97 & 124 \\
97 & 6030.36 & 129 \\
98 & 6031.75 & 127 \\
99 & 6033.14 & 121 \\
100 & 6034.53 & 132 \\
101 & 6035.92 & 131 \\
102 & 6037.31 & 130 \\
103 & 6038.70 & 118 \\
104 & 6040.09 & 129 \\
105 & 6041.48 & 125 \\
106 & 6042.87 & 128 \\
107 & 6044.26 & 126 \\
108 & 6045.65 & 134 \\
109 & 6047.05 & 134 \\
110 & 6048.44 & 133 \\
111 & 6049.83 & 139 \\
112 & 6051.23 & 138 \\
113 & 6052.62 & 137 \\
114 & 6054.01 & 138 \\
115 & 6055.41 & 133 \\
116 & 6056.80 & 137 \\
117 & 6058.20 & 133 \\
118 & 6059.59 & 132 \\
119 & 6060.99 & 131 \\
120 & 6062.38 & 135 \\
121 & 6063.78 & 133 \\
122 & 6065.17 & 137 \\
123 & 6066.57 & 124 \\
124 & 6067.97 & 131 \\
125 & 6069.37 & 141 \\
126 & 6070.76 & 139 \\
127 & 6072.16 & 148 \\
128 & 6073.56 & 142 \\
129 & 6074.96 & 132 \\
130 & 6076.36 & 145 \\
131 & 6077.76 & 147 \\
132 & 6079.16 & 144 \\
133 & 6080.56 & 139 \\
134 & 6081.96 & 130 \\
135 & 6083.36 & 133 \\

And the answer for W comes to 1.2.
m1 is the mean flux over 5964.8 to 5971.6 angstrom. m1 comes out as 105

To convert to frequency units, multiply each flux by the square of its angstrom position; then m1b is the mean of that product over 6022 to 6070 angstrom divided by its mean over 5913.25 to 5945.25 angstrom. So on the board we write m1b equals 1.4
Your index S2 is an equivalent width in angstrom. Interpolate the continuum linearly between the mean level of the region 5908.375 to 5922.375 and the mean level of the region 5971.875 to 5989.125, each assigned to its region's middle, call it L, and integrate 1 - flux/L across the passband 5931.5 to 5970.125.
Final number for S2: -1.4 angstrom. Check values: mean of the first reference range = 88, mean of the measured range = 102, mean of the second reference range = 107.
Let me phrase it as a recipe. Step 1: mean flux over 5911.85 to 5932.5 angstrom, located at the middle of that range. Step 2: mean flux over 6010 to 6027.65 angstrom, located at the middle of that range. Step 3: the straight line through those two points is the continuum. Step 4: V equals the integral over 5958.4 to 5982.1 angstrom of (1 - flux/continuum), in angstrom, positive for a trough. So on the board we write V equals 0.72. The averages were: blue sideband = 90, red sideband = 120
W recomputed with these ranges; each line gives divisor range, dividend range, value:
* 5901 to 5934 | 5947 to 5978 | 1.20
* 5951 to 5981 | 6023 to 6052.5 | 1.31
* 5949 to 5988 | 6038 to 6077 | 1.34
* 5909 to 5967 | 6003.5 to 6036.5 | 1.29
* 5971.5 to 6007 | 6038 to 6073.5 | 1.23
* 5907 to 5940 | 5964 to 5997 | 1.21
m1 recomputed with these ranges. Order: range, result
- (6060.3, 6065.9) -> 134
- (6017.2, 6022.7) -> 122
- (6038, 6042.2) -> 124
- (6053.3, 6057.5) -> 136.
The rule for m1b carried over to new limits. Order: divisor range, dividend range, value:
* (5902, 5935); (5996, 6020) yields 1.38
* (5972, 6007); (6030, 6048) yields 1.17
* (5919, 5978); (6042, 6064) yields 1.39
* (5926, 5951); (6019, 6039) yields 1.26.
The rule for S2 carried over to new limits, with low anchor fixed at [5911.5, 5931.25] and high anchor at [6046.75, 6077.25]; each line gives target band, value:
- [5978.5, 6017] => 0.19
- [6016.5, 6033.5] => 0.04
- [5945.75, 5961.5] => 0.01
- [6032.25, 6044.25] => 0.14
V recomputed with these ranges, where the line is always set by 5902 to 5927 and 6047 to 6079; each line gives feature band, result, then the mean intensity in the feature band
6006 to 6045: 0.29 angstrom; 123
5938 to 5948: -1.48 angstrom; 109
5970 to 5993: 0.08 angstrom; 108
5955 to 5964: 0.44 angstrom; 95.6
